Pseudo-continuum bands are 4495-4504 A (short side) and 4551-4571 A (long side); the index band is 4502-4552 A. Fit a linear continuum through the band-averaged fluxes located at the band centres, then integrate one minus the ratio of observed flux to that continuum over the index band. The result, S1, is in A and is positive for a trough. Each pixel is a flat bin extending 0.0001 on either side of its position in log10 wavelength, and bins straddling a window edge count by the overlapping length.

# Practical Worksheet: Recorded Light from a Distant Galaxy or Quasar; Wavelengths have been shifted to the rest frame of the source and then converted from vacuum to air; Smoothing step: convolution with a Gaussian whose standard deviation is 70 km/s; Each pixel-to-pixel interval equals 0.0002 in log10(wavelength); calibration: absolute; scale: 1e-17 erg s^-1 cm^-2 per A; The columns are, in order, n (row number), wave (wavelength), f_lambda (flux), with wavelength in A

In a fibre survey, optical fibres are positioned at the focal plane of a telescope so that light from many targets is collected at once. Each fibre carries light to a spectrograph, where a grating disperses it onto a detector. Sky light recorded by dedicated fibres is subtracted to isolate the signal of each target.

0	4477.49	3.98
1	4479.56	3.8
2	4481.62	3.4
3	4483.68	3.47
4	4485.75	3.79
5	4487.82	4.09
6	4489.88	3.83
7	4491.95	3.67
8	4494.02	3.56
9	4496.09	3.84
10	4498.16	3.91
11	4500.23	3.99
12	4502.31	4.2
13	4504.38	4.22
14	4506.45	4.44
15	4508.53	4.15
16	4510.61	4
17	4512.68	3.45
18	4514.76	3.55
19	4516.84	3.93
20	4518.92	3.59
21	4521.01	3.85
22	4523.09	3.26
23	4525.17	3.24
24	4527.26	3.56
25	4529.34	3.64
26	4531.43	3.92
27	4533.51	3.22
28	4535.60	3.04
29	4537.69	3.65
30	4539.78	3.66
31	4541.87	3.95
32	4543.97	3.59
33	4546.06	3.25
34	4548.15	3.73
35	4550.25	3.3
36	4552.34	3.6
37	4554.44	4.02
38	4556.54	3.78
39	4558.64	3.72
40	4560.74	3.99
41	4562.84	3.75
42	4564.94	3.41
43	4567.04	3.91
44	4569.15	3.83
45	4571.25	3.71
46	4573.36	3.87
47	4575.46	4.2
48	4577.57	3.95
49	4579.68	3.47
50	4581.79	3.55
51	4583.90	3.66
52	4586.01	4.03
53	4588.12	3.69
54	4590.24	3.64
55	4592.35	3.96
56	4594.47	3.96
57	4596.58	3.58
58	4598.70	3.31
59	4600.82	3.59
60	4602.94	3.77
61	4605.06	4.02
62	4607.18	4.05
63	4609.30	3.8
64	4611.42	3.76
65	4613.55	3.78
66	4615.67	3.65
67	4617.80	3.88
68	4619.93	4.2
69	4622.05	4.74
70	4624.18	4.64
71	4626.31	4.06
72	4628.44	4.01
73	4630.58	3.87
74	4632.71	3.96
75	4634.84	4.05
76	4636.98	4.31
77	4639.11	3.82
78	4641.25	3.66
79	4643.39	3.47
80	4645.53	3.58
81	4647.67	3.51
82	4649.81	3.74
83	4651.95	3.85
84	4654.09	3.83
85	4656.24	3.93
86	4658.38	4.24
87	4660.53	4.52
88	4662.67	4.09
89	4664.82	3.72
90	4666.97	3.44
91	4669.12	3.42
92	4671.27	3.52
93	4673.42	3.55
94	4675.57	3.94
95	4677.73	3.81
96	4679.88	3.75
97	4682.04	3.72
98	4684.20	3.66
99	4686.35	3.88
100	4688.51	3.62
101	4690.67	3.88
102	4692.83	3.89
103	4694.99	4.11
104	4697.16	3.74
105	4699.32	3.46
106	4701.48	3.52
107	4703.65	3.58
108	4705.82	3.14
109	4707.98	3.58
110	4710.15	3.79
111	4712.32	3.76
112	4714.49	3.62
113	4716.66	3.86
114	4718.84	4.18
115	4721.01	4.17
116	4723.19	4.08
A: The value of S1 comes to 2.89 A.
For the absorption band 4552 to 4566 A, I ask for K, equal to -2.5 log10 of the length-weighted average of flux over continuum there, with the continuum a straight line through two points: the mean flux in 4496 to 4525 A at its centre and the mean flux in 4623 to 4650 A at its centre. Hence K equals 0.03 mag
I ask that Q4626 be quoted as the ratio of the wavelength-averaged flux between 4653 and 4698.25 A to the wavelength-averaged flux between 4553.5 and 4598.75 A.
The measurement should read 1.01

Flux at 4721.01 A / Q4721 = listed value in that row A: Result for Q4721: 4.17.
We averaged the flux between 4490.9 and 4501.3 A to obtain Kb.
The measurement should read 3.79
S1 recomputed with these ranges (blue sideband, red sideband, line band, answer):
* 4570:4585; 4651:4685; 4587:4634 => -1.5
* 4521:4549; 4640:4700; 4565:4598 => -1.6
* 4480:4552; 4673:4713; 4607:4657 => -2.9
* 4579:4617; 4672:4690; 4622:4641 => -1.9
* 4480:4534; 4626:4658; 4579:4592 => 0.4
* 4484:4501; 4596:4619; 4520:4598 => 2.1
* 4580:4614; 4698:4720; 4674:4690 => -0.4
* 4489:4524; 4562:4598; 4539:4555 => 0.8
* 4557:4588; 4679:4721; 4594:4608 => 0.1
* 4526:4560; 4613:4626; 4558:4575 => -0.1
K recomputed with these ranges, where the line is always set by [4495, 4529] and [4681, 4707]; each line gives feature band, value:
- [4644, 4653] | 0.02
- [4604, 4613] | -0.04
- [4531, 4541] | 0.10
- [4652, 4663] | -0.11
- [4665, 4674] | 0.06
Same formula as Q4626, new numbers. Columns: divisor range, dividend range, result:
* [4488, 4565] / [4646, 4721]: 1.01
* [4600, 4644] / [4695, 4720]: 0.93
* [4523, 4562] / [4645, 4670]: 1.07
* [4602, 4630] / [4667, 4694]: 0.92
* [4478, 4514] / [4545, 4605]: 0.96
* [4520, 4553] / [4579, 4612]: 1.06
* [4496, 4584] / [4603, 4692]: 1.04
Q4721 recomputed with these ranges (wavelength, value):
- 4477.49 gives 3.98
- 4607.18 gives 4.05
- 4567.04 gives 3.91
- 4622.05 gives 4.74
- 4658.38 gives 4.24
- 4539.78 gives 3.66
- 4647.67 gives 3.51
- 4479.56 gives 3.8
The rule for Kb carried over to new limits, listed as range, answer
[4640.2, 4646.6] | 3.57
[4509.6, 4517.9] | 3.73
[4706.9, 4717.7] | 3.72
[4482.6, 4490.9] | 3.79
